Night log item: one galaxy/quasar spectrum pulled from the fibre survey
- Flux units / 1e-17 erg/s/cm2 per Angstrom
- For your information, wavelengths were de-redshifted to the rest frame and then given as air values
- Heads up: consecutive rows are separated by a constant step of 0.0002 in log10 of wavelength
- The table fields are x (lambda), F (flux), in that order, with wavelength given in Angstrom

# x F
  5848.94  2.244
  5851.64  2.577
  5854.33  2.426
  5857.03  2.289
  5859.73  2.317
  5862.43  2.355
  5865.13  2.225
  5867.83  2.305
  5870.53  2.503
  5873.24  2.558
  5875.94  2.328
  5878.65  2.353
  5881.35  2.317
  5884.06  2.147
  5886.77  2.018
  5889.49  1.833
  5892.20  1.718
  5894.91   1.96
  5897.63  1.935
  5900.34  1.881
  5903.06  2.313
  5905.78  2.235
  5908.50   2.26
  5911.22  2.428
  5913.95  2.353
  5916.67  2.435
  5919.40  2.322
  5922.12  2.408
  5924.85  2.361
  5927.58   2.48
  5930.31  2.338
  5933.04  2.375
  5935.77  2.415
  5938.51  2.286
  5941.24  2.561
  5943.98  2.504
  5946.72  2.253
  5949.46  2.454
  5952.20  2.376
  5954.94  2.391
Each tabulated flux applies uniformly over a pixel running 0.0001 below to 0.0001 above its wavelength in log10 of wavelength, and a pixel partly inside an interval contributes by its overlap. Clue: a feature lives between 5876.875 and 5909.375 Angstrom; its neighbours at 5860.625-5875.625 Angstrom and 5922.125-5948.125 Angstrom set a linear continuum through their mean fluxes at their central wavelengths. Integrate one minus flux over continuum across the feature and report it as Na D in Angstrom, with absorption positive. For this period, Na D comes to 4.2 Angstrom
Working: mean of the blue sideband 2.38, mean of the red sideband 2.4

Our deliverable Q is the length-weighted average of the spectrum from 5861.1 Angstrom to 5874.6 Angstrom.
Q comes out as 2.39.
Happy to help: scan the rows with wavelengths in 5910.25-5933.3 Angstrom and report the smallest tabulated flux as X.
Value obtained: 2.322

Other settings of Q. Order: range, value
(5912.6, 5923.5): 2.38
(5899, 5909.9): 2.17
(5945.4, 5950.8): 2.35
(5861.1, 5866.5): 2.29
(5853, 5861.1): 2.34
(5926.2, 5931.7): 2.41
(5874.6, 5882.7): 2.33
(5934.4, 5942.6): 2.42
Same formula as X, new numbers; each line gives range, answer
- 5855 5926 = 1.718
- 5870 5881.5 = 2.317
